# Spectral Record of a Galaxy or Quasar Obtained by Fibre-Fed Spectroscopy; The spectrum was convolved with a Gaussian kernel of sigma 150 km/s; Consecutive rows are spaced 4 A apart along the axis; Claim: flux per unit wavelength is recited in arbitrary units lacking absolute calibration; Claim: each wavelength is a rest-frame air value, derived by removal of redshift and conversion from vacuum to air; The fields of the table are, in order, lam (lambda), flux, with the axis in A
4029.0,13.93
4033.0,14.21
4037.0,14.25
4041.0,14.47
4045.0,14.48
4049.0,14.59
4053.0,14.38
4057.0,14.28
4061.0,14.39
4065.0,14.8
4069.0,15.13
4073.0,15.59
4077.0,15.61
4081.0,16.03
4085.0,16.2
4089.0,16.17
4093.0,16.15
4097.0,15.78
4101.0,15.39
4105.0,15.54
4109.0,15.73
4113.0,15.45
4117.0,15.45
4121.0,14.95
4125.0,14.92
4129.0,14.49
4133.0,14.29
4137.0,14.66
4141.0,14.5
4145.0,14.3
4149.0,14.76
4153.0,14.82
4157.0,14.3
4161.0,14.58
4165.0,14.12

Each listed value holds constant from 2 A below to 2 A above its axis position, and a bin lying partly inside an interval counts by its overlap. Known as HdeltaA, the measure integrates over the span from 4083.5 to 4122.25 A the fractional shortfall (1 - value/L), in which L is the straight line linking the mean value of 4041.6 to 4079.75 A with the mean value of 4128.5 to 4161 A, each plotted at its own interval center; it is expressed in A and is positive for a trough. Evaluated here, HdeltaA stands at -2.7 A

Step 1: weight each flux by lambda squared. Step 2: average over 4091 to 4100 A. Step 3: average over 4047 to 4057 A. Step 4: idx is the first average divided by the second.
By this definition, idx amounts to 1.1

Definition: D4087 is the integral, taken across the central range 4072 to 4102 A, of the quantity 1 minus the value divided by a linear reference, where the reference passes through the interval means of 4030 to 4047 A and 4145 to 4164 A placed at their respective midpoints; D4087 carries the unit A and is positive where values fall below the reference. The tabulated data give -3.1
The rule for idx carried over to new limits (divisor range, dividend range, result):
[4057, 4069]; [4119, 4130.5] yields 1.04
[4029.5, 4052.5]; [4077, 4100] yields 1.14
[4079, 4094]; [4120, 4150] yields 0.93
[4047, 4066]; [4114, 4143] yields 1.06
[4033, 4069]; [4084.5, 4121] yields 1.11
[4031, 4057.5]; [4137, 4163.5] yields 1.06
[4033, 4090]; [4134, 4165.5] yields 1.01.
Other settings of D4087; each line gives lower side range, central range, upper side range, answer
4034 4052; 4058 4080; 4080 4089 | 0.6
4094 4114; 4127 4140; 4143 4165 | 0.4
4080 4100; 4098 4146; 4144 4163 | 0.9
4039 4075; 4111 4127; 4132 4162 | -0.7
